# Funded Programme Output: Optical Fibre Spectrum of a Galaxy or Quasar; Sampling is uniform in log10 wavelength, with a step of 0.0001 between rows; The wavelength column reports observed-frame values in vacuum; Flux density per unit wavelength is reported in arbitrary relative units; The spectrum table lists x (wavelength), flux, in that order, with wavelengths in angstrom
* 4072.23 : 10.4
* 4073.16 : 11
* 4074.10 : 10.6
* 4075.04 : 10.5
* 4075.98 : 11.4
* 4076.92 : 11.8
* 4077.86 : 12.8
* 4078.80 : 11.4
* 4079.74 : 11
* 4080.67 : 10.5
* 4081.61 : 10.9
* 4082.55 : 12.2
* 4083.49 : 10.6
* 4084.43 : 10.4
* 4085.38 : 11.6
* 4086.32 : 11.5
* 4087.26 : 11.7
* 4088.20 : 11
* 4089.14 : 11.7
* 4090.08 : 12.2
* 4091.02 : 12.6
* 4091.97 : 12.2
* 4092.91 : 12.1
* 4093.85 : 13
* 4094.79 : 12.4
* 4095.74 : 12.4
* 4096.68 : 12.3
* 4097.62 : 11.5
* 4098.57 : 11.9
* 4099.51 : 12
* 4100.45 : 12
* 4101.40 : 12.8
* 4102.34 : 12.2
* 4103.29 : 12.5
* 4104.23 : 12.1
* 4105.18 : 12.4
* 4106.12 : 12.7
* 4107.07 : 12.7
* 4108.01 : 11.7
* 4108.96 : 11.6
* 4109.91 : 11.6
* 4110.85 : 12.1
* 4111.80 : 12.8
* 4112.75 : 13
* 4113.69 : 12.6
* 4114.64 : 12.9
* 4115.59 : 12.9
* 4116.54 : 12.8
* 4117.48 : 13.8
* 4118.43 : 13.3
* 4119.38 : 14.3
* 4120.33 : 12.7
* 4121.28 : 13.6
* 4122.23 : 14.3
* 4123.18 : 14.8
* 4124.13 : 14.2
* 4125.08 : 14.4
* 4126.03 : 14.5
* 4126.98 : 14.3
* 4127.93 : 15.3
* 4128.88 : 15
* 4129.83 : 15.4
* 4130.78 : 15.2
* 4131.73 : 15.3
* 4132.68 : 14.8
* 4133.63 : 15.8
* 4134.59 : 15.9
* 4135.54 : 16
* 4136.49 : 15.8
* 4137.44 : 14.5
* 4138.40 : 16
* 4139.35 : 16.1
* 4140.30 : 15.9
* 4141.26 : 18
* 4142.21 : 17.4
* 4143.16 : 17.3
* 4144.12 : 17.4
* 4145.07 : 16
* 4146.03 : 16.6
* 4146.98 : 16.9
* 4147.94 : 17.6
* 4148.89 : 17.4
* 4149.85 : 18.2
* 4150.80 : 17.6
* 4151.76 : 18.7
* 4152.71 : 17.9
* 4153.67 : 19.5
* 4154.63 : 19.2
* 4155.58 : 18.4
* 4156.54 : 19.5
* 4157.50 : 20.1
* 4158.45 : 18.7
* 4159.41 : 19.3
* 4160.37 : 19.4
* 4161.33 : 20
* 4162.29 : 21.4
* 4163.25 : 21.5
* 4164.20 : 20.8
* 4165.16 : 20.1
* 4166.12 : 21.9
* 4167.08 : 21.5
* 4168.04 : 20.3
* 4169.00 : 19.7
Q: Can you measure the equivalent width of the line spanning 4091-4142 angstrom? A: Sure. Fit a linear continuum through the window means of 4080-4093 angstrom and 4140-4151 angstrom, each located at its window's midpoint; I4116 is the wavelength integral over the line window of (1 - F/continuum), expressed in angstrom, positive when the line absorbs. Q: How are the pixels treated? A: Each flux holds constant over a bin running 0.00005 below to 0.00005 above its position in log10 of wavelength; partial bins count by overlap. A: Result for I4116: 2.66 angstrom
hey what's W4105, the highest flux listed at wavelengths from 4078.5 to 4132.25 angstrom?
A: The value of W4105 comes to 15.4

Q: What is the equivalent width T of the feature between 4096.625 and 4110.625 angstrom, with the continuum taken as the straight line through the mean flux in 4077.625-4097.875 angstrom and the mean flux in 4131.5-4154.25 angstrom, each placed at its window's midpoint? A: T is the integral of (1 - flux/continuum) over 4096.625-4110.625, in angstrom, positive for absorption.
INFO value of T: 1.1 angstrom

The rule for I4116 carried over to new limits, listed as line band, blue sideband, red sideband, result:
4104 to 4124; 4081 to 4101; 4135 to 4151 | 1.53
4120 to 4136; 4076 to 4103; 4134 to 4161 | 0.84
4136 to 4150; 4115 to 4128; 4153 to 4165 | 0.46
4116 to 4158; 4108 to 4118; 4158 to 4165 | 0.58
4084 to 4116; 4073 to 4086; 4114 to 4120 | 0.47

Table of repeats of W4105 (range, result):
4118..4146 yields 18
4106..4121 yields 14.3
